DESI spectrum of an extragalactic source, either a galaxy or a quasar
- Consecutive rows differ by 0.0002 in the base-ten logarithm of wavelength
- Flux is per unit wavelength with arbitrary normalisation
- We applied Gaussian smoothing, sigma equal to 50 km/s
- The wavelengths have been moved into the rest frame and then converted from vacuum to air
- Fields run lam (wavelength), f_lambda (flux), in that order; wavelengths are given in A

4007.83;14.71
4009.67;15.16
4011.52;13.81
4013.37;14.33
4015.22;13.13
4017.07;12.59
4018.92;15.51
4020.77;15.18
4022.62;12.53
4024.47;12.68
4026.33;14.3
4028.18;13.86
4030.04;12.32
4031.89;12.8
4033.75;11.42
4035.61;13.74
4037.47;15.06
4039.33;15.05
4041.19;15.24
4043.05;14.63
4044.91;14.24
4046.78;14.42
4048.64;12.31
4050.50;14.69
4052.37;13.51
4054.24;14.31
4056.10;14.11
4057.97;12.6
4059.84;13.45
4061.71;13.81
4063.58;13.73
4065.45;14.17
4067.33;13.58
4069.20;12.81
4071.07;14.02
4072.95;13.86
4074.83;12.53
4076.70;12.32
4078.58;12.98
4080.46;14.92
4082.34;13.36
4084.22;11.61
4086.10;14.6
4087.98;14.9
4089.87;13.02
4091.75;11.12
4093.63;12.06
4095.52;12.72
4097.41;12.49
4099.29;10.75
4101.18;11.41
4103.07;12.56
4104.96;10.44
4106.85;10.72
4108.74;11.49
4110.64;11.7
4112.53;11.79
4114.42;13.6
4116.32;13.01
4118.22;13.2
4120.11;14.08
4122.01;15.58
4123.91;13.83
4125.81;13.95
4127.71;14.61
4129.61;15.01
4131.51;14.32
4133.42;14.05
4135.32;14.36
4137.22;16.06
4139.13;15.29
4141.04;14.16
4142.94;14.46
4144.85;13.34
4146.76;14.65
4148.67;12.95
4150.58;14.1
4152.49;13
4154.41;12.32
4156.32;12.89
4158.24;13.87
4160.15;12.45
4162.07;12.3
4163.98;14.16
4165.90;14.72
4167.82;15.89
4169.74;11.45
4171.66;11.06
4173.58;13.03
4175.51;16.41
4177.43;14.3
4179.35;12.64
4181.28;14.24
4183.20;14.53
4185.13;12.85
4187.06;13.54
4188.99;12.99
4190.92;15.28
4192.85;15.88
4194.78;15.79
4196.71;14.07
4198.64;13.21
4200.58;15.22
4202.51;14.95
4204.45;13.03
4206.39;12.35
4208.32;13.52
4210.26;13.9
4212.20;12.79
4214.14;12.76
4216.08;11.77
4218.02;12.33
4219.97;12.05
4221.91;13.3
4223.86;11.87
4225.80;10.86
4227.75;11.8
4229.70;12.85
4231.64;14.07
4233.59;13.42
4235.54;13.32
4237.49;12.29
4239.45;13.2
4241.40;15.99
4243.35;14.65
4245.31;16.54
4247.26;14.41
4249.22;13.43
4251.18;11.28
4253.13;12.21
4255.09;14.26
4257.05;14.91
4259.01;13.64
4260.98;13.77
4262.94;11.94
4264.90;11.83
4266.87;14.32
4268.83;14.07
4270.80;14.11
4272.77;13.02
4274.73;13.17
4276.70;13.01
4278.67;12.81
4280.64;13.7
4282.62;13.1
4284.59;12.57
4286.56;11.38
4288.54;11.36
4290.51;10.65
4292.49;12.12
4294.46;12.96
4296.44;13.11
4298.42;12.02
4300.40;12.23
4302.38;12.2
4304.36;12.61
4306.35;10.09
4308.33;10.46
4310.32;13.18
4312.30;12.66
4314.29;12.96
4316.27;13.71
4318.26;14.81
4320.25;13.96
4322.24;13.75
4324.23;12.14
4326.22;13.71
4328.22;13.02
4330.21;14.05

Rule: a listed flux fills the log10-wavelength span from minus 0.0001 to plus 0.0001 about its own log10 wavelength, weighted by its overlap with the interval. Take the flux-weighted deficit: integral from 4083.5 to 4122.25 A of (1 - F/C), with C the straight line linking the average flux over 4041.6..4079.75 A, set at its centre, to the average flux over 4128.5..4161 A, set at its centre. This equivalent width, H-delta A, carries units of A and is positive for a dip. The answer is 3.75 A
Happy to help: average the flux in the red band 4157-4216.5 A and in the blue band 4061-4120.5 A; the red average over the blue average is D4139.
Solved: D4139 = 1.07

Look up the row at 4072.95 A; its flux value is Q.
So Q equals 13.86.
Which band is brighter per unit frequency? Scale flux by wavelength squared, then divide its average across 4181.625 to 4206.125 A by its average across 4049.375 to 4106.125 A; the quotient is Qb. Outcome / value 1.15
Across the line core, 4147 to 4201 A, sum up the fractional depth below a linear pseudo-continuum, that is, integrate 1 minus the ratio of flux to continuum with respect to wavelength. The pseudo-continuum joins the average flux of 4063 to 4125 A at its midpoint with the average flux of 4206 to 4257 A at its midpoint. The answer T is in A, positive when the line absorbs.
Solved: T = -2.9 A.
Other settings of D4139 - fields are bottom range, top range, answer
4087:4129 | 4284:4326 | 0.98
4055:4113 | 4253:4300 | 1.01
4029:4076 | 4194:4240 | 0.96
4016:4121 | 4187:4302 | 1.00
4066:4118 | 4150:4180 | 1.06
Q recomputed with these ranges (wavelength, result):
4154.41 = 12.32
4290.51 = 10.65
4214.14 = 12.76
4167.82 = 15.89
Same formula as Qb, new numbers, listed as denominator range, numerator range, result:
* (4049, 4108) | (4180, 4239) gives 1.09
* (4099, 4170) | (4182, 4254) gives 1.04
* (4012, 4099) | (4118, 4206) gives 1.09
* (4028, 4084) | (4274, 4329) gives 1.04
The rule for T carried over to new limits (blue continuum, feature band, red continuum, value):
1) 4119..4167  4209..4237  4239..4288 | 2.1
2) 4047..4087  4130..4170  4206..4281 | -1.6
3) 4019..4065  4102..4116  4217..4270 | 1.9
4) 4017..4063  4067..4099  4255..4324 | 1.4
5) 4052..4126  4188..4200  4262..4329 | -1.6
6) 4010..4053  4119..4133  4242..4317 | -1.0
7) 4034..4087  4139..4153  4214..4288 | -0.5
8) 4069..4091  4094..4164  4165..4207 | 2.1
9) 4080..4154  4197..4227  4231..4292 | 0.8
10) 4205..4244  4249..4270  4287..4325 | -0.8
